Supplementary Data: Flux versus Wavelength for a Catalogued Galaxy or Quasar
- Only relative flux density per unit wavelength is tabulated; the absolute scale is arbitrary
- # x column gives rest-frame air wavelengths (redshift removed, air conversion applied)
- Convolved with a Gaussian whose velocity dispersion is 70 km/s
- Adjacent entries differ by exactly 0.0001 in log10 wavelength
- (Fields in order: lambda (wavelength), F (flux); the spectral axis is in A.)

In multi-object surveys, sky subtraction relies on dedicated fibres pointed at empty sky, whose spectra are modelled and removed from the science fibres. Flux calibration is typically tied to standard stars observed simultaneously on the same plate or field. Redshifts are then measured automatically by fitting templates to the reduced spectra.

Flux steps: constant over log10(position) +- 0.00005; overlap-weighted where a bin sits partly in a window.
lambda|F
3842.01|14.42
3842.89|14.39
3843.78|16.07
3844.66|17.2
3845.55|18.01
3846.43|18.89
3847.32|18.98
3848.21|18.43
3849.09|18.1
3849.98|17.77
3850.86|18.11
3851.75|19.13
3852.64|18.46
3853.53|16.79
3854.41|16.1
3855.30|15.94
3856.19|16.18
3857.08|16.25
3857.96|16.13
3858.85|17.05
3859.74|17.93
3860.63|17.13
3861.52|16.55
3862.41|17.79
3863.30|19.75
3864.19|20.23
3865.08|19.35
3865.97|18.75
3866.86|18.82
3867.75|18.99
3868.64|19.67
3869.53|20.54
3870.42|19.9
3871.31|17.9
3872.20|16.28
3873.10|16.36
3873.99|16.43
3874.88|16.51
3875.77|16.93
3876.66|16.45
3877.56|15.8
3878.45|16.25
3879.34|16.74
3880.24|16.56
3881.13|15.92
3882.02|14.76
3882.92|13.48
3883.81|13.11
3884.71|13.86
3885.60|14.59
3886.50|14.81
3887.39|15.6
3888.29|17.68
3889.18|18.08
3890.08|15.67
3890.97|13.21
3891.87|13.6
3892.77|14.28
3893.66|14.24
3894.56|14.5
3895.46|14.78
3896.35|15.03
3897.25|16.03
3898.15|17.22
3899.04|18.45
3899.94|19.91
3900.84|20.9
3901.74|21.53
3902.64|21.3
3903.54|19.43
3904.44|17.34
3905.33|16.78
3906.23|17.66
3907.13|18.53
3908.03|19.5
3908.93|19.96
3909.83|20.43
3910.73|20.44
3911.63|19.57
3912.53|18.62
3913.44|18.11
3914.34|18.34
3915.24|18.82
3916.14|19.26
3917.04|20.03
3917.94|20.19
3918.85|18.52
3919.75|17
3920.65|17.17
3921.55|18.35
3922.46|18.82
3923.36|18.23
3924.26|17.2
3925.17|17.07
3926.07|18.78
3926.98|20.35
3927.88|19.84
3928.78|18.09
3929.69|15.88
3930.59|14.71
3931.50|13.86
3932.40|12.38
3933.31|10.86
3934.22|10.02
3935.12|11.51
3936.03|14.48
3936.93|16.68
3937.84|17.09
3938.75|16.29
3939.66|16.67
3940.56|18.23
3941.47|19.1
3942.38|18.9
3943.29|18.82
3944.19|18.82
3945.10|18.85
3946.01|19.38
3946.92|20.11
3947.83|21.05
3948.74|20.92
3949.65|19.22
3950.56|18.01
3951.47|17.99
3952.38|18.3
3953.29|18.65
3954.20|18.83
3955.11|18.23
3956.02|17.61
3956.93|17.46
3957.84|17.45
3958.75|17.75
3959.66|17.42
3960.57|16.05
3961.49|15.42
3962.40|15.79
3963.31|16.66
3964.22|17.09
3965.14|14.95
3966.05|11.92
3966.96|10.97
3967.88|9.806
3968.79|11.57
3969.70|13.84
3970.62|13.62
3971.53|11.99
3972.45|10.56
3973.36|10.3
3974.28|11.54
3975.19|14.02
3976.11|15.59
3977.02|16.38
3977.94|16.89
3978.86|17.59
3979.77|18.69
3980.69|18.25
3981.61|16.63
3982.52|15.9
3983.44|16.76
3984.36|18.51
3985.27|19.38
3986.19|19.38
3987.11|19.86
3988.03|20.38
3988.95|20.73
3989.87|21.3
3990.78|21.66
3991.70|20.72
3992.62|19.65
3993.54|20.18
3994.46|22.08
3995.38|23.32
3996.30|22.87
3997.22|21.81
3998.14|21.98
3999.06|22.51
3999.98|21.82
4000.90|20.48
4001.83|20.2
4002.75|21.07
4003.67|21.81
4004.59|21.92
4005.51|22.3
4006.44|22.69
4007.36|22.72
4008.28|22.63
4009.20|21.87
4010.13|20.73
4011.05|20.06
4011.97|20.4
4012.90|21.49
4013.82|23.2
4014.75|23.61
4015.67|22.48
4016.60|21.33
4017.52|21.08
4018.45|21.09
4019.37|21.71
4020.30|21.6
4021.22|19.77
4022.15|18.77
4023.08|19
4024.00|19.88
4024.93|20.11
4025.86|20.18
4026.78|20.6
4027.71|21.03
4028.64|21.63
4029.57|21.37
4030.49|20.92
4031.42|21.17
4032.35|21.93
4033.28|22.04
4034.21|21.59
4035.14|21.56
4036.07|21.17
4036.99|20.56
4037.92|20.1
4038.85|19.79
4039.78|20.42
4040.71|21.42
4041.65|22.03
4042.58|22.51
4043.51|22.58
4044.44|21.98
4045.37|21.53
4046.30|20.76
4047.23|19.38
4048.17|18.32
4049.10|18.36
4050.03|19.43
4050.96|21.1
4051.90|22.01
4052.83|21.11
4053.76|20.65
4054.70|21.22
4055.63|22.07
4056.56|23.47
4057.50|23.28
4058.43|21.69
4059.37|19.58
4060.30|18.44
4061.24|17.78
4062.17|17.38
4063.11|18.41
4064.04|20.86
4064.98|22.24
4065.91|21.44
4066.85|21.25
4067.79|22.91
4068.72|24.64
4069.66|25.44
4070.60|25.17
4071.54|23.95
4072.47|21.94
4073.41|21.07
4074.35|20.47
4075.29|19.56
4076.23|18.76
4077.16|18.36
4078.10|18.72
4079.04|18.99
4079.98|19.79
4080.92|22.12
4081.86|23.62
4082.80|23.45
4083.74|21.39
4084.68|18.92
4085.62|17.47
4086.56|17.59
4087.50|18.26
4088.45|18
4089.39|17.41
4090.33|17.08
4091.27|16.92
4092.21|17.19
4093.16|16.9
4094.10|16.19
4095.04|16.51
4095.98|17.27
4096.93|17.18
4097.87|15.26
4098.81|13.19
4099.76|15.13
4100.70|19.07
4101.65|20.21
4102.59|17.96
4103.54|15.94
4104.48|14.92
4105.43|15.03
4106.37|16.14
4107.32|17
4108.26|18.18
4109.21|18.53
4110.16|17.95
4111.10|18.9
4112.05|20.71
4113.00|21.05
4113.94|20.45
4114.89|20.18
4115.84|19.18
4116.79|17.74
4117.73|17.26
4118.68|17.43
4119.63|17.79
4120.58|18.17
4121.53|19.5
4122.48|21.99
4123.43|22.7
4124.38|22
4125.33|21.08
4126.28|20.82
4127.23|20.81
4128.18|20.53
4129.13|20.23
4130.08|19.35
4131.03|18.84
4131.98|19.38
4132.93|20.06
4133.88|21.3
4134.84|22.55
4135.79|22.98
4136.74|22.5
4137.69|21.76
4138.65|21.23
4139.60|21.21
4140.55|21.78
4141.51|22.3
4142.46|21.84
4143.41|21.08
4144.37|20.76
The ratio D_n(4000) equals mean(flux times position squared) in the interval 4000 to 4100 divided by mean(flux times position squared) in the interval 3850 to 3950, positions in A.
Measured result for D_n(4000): 1.27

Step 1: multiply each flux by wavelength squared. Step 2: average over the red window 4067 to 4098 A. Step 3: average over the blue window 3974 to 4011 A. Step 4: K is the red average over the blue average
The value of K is 1.03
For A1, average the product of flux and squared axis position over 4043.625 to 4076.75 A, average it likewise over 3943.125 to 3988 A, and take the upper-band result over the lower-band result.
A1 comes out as 1.34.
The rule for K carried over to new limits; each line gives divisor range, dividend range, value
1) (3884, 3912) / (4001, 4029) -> 1.31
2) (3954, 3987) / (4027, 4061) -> 1.40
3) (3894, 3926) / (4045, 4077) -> 1.23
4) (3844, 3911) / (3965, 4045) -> 1.21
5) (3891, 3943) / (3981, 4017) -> 1.26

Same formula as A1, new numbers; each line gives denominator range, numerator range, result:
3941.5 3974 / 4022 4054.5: 1.32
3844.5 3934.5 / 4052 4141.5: 1.26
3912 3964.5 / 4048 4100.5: 1.21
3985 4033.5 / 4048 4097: 0.98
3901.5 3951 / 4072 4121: 1.11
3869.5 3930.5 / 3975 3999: 1.16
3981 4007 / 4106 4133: 1.00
